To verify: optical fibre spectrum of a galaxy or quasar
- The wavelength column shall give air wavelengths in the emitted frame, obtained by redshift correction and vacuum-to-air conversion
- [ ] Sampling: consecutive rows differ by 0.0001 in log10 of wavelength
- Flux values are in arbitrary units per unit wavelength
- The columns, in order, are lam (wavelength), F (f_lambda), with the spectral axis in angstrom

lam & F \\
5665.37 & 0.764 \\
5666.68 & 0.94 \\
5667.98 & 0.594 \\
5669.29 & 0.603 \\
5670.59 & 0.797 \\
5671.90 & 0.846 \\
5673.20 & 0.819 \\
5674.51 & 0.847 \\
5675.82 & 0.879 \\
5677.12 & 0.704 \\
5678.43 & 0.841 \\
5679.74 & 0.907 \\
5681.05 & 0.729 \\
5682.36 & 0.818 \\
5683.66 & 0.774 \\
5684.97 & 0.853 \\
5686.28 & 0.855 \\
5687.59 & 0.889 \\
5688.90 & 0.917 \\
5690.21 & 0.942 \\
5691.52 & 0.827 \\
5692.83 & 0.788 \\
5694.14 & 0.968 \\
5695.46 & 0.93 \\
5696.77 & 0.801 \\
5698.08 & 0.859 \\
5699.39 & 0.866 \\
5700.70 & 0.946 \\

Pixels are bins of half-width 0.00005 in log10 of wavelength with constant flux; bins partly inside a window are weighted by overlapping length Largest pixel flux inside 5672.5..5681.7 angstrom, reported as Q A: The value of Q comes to 0.907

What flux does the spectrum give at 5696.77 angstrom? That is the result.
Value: 0.801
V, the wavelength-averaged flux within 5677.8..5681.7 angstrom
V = 0.825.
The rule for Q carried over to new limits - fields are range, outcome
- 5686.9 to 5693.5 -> 0.942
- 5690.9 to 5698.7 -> 0.968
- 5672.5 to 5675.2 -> 0.847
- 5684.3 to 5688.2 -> 0.889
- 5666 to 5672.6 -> 0.94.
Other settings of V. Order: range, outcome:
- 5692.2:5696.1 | 0.894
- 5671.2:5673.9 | 0.832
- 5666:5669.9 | 0.713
